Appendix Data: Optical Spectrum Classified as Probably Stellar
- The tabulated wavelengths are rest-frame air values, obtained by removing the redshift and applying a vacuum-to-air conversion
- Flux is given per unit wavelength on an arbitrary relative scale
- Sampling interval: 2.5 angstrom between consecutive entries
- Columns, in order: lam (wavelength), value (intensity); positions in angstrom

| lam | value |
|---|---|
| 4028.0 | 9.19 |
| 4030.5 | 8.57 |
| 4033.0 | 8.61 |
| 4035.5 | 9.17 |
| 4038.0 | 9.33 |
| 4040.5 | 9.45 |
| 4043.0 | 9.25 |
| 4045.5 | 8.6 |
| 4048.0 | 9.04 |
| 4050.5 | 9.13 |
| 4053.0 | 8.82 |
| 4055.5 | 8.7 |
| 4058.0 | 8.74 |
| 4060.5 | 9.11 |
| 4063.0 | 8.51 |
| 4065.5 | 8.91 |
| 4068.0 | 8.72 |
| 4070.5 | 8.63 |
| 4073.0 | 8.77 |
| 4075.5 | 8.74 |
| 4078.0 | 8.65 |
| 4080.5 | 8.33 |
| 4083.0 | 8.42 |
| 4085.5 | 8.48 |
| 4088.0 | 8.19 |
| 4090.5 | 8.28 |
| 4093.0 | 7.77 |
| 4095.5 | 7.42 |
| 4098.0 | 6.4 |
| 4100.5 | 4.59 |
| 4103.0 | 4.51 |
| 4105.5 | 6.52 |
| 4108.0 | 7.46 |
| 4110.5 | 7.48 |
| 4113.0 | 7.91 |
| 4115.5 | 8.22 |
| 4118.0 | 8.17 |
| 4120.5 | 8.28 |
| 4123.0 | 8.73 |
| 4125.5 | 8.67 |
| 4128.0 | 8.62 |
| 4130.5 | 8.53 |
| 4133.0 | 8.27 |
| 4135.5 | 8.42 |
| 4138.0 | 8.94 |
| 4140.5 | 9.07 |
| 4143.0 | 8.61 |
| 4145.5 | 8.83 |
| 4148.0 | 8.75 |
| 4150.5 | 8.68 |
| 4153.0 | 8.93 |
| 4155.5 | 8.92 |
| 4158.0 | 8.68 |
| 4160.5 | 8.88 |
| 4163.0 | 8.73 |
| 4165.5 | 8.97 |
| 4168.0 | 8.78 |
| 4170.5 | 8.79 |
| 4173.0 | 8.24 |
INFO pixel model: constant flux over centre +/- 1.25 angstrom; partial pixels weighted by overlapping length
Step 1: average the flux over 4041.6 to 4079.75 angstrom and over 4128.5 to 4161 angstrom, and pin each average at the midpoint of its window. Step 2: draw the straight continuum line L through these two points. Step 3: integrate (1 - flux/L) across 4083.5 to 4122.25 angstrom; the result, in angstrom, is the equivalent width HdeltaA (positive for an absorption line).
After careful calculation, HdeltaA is 6.27 angstrom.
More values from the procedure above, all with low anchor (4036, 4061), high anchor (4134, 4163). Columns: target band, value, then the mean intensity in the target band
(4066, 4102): 3.97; 7.95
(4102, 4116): 2.96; 7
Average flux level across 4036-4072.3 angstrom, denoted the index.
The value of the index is 8.93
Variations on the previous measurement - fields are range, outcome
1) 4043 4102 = 8.31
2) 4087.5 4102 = 7.01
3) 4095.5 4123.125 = 7.06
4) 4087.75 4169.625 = 8.1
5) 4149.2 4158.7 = 8.81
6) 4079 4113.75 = 7.27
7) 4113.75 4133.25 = 8.43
